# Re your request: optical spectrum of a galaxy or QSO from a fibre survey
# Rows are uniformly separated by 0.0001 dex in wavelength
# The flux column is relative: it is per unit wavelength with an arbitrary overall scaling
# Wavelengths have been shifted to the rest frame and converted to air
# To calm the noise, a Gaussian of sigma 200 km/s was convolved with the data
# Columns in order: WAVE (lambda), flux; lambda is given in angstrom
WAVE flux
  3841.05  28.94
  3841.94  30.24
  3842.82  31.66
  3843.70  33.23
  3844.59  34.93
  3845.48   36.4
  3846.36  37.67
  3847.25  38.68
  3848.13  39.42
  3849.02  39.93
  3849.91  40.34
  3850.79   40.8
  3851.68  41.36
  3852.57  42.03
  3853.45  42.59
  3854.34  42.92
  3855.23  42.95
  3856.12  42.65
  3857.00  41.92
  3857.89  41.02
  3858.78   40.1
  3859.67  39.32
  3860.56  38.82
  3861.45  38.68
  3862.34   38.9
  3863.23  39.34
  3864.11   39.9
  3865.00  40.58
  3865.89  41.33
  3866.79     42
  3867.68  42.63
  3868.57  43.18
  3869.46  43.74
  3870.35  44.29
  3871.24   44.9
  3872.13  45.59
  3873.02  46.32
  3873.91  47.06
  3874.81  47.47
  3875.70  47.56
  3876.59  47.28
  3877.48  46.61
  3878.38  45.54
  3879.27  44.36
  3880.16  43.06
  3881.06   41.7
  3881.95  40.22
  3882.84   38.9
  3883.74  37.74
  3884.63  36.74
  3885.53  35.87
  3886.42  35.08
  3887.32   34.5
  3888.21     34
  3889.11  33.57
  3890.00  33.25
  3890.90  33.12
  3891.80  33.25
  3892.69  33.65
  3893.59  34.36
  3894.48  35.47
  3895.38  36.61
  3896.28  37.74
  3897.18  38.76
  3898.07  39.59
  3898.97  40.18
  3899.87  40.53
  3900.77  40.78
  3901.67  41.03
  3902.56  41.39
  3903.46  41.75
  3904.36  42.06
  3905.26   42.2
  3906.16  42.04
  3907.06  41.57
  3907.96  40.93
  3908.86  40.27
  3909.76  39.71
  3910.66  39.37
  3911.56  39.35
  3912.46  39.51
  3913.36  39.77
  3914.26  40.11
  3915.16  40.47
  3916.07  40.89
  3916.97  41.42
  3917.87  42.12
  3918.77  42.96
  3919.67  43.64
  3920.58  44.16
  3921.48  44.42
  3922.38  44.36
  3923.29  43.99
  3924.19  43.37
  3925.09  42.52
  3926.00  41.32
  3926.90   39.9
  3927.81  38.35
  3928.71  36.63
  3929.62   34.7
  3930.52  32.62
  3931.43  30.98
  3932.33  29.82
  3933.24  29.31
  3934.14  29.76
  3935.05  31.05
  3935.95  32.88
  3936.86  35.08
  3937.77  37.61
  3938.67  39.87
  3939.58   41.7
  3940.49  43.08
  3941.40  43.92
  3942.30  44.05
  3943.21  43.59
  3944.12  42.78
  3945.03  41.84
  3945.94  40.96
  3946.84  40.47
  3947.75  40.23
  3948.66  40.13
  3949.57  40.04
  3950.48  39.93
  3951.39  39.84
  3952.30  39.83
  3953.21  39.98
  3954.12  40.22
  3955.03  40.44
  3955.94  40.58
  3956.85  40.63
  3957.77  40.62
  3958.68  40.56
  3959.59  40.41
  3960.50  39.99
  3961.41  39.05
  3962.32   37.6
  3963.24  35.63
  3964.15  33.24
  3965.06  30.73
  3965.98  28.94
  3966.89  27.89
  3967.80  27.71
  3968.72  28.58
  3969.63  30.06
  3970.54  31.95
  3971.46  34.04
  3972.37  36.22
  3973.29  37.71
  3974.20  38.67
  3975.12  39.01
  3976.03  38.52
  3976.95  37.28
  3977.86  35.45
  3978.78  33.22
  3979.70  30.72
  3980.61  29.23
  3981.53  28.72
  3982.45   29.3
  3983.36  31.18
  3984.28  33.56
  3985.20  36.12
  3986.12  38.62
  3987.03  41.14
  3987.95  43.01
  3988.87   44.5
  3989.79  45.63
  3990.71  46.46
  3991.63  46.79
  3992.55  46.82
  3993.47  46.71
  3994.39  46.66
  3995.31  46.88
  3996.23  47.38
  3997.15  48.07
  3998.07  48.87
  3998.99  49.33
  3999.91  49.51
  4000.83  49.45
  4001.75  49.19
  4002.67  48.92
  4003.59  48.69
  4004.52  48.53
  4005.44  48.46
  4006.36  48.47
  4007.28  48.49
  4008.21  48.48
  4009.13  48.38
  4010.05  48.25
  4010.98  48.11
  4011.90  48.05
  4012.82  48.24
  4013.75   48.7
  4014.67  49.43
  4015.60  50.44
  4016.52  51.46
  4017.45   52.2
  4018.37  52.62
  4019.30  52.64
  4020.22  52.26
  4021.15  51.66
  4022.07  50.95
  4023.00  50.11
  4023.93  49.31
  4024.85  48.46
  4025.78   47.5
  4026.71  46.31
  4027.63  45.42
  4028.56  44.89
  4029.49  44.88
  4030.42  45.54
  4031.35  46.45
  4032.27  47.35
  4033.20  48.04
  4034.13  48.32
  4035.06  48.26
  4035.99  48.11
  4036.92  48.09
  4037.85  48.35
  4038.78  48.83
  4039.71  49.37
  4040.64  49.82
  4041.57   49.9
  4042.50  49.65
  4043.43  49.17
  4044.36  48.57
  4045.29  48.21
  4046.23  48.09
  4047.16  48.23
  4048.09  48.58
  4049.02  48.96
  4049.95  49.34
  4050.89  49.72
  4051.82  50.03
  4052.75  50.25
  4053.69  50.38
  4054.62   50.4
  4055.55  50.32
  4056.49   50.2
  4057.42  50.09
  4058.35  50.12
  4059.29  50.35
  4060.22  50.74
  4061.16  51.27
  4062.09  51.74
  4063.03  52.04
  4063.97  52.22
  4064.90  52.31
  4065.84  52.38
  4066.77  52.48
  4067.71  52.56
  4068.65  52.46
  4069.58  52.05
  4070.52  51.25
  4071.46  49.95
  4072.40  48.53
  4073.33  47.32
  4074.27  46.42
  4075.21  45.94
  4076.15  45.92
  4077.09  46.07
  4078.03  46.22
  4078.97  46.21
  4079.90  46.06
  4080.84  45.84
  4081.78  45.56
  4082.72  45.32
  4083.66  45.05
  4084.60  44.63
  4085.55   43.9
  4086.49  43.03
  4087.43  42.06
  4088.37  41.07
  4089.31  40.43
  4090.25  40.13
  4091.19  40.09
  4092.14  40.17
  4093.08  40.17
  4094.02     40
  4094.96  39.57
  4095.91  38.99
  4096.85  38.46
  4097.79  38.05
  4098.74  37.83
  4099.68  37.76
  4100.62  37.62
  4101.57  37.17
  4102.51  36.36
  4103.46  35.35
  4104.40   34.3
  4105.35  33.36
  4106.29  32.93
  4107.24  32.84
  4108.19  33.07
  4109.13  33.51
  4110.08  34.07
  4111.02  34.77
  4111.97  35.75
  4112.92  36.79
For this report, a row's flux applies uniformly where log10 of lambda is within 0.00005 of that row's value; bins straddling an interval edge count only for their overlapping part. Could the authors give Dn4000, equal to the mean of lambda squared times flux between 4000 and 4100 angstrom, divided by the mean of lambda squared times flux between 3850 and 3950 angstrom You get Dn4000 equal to 1.28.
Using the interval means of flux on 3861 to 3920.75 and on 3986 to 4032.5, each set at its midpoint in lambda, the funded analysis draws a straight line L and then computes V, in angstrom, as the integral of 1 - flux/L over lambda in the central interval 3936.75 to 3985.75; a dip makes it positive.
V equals 8.6 angstrom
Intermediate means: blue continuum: 40.5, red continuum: 48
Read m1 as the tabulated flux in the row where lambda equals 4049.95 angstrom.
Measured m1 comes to 49.34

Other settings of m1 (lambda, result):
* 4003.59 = 48.69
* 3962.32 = 37.6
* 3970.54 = 31.95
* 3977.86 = 35.45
